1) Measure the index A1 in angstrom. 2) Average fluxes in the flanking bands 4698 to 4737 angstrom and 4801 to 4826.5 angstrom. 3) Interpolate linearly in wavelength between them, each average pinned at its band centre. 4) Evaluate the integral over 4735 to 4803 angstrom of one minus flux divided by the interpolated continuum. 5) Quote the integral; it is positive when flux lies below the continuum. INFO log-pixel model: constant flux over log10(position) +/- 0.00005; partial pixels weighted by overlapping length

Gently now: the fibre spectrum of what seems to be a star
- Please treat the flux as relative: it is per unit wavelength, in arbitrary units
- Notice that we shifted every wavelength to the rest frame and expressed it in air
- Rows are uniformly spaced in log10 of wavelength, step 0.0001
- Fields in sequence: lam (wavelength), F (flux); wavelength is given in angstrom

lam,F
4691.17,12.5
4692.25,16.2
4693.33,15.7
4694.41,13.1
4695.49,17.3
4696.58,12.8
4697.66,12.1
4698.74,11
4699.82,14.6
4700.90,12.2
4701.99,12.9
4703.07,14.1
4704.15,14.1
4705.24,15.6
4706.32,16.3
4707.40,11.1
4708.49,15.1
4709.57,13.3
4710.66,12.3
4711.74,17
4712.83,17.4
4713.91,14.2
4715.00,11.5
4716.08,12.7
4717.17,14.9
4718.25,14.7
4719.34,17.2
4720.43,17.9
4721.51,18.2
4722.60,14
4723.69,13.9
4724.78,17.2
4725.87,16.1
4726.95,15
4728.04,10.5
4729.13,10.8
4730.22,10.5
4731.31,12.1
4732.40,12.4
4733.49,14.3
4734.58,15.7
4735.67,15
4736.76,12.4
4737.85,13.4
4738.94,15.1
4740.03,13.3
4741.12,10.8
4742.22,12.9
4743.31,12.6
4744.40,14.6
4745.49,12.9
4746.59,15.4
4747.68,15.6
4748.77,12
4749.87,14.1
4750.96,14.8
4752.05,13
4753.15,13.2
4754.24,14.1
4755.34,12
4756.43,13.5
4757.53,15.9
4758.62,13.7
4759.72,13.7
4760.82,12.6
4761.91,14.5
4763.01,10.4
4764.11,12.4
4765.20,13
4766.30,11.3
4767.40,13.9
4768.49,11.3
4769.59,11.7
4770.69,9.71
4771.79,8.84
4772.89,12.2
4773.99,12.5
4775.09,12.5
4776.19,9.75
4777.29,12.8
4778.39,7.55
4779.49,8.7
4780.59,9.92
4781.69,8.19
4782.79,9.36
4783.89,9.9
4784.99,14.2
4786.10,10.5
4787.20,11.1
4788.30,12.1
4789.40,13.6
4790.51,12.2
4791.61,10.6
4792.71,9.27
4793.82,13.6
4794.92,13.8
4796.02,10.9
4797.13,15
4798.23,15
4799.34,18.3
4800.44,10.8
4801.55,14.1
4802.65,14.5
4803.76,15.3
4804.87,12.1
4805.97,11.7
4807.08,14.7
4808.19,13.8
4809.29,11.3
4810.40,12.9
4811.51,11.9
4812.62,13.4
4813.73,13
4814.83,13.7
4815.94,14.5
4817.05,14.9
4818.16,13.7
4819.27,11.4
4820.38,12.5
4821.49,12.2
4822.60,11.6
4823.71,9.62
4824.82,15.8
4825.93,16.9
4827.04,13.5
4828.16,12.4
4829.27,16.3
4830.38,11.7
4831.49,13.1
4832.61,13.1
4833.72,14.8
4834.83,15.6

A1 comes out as 5.7 angstrom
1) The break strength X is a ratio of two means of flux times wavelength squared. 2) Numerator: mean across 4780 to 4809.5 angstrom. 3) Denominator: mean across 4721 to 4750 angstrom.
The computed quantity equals 0.93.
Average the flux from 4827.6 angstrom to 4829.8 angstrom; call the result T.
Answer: 14.3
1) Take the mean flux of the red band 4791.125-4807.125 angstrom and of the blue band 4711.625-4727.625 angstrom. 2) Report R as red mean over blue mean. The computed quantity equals 0.86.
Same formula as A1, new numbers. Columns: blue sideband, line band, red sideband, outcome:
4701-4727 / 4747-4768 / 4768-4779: -2.5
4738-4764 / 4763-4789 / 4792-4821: 4.6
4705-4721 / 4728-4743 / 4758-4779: 0.7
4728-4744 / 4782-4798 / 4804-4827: 1.4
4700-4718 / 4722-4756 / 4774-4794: -2.0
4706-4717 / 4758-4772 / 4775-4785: -1.7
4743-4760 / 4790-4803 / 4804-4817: 0.1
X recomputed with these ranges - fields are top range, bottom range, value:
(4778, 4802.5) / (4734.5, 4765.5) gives 0.89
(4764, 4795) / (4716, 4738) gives 0.80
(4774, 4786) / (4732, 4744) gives 0.79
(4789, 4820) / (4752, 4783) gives 1.14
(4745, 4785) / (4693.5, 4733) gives 0.88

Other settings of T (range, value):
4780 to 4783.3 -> 9.16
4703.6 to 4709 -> 14.4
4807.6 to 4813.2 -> 12.7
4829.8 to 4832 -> 12.5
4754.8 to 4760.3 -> 13.8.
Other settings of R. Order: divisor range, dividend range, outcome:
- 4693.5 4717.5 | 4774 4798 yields 0.81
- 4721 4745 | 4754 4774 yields 0.91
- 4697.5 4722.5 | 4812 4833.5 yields 0.93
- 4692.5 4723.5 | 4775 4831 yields 0.87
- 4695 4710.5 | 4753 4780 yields 0.88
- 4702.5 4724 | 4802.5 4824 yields 0.88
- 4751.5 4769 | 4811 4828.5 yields 1.01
